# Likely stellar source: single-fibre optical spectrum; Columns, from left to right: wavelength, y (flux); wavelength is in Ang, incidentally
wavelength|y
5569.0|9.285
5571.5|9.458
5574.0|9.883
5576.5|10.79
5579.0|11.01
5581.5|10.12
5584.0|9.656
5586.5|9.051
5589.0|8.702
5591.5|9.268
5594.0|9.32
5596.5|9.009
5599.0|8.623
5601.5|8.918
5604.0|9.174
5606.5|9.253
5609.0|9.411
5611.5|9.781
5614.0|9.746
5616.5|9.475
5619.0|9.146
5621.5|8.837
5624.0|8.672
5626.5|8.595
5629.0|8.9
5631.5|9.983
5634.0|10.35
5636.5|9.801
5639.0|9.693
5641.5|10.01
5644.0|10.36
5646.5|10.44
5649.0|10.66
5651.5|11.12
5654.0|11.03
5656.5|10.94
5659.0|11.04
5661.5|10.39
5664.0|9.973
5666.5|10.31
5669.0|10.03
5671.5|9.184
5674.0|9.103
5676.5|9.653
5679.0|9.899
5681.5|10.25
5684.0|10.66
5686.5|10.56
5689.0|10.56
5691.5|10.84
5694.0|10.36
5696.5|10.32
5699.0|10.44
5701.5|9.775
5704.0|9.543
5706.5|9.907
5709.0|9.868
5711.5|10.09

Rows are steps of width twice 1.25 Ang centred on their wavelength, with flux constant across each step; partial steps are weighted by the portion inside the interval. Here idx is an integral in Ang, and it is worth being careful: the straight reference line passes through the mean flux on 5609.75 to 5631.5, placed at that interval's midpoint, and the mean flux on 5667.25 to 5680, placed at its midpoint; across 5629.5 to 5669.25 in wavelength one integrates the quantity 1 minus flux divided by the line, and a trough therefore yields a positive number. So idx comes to -4.0 Ang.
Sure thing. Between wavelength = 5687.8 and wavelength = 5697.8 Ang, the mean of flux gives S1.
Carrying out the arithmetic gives 10.5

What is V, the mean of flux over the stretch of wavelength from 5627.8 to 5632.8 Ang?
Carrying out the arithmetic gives 9.46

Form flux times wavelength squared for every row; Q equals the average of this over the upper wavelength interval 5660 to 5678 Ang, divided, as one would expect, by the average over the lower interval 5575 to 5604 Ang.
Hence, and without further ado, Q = 1.07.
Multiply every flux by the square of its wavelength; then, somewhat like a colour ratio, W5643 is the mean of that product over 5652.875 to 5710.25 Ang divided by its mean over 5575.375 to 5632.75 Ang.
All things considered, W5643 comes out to 1.1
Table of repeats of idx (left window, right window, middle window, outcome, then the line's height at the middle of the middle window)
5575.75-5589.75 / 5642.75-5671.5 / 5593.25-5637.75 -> 3.90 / 10.2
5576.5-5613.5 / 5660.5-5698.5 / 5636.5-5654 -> -0.94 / 9.86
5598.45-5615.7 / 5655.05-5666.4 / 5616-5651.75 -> 0.87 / 9.93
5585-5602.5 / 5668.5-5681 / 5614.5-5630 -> 0.38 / 9.2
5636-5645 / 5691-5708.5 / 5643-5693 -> -1.53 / 10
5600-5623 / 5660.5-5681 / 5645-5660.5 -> -1.91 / 9.66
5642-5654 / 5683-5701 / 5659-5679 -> 1.30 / 10.6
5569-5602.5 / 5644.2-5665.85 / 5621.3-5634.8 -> 1.33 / 10.2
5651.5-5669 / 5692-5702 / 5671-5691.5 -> 0.72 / 10.4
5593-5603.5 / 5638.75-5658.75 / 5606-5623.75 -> 0.30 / 9.51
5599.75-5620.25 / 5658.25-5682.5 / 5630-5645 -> -0.60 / 9.62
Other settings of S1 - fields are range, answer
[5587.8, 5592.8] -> 8.99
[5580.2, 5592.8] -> 9.37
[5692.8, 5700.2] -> 10.4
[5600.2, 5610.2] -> 9.19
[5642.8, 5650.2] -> 10.5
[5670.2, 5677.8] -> 9.32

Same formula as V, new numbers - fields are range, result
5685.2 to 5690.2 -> 10.6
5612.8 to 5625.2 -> 9.17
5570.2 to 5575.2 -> 9.66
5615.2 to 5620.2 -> 9.32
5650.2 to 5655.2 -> 11.1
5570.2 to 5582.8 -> 10.2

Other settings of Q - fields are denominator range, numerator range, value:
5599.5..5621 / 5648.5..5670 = 1.16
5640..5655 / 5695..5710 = 0.96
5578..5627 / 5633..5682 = 1.12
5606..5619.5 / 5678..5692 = 1.13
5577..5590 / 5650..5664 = 1.13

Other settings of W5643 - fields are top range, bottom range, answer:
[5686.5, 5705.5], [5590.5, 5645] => 1.13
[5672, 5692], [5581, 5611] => 1.14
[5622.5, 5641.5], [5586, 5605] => 1.06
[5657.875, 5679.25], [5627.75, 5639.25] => 1.03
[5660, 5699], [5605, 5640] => 1.10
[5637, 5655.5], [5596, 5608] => 1.18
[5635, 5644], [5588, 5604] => 1.12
